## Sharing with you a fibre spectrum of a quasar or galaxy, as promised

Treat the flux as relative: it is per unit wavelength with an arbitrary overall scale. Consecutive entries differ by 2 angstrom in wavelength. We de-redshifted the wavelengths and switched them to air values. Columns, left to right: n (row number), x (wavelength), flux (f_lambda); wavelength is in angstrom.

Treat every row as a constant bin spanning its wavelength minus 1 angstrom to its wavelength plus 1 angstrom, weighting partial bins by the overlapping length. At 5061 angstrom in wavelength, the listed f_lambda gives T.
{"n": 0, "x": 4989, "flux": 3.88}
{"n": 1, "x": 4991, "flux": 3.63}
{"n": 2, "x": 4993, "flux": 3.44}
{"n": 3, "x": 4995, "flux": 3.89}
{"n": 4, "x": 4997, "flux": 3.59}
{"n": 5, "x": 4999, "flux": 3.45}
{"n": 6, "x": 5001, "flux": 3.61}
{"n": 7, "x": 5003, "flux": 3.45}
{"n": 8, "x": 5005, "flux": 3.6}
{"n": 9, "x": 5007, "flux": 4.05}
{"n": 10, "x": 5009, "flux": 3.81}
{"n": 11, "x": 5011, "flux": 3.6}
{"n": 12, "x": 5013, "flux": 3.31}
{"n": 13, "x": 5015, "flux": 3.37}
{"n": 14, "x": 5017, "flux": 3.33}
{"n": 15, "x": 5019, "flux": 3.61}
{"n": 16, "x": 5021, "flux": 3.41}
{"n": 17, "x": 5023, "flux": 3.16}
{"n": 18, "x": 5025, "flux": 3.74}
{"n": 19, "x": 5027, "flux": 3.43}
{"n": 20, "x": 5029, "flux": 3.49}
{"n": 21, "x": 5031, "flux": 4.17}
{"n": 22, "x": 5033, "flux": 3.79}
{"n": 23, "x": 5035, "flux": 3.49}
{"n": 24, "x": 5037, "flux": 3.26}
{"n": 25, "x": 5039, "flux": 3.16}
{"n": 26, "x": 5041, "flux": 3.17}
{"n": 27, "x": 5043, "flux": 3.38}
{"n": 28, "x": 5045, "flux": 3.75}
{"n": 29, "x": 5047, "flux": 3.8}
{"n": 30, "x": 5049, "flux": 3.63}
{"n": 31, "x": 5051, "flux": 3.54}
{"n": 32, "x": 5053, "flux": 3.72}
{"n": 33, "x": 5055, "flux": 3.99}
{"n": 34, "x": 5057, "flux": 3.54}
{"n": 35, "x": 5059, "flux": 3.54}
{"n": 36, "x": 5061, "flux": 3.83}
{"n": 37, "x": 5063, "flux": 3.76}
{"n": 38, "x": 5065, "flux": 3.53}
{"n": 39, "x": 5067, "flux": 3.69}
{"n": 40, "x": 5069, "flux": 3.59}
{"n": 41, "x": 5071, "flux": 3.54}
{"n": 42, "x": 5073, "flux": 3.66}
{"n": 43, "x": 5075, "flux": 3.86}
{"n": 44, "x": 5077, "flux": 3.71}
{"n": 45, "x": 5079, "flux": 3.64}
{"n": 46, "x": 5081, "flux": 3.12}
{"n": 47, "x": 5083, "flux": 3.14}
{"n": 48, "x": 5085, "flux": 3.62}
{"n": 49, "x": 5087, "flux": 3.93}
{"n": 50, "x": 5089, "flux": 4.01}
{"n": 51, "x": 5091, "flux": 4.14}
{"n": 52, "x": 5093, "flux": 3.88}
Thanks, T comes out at 3.83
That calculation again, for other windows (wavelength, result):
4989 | 3.88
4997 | 3.59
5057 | 3.54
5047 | 3.8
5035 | 3.49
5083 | 3.14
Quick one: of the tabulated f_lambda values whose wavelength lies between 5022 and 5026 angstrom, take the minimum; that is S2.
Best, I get 3.16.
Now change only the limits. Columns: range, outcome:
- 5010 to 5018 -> 3.31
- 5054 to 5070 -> 3.53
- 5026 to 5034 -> 3.43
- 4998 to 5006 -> 3.45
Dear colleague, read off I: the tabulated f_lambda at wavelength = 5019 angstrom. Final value 3.61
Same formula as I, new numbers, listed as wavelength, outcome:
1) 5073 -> 3.66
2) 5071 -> 3.54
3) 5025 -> 3.74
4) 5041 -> 3.17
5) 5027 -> 3.43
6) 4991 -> 3.63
